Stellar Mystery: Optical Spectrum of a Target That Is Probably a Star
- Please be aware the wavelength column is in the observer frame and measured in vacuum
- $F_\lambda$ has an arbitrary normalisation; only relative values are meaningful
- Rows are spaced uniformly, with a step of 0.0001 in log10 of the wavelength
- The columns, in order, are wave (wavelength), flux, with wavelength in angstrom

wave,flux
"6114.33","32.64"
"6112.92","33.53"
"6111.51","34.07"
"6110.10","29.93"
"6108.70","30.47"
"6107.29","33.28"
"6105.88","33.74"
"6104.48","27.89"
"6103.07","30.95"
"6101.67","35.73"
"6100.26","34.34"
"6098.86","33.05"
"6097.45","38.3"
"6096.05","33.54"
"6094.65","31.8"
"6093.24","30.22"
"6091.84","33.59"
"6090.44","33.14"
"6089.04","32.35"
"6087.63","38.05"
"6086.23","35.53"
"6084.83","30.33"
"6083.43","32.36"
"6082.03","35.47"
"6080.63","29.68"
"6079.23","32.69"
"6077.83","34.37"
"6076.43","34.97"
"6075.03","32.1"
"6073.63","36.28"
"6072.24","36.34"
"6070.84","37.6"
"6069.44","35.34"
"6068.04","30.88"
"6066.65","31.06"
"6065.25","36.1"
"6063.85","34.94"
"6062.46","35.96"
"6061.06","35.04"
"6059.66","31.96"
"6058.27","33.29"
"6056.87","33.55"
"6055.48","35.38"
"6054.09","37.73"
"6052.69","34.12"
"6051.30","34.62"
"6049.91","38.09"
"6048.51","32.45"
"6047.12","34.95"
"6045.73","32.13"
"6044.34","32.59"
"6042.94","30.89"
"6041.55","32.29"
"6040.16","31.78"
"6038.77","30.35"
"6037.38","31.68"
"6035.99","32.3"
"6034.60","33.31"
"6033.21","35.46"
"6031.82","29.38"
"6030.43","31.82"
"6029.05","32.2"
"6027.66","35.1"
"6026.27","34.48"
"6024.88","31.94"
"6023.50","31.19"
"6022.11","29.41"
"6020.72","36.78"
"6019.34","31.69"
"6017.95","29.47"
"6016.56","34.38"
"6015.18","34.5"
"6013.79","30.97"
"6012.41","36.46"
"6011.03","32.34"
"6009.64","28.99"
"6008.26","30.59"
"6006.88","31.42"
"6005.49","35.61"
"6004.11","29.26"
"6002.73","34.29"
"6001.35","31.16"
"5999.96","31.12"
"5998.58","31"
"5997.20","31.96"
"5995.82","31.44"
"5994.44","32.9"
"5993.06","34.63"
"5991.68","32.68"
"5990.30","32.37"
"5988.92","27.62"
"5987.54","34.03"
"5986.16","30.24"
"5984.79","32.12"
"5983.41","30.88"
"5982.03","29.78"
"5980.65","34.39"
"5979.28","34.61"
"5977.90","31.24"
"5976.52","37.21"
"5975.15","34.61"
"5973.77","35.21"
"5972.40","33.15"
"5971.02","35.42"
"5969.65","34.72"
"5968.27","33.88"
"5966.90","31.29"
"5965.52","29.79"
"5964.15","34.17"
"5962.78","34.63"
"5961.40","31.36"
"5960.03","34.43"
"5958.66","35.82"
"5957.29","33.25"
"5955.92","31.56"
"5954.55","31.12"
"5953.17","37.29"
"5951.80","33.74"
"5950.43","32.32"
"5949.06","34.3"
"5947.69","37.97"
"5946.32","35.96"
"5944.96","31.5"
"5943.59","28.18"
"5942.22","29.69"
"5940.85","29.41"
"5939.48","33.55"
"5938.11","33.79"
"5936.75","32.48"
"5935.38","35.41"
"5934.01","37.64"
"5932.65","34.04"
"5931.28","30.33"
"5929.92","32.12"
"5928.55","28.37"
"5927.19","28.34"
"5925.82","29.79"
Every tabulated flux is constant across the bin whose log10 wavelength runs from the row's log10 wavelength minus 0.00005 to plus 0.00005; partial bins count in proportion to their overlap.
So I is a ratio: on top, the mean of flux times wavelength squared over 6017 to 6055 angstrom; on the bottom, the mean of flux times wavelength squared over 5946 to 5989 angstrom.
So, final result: 1.0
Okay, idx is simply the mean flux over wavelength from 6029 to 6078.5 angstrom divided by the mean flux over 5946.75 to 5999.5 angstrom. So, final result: 1.02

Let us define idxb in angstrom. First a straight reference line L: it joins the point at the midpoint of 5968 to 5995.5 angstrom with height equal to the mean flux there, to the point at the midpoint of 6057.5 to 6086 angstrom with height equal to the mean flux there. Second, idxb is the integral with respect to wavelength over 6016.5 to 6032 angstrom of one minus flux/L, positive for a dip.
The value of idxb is 0.5 angstrom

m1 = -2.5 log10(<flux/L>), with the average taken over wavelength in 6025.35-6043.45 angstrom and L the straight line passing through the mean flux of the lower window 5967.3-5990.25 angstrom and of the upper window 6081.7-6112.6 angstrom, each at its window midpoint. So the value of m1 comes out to 0.02 mag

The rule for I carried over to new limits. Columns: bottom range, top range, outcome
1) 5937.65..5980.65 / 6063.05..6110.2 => 1.05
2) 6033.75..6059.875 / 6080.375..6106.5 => 1.01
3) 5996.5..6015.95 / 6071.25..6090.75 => 1.08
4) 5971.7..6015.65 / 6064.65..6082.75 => 1.08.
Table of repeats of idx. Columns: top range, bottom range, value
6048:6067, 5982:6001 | 1.09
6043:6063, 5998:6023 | 1.07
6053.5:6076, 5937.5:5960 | 1.04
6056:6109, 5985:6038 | 1.04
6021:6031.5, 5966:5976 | 0.95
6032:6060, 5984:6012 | 1.05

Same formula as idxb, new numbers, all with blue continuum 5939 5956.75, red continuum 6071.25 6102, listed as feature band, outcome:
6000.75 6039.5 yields 1.1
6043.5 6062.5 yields -0.4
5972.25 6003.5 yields 0.5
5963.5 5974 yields -0.1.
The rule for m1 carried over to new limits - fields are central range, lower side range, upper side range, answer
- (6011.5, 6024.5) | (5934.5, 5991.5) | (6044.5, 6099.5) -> 0.03 mag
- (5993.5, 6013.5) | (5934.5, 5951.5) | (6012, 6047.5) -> 0.02 mag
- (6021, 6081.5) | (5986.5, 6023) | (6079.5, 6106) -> -0.03 mag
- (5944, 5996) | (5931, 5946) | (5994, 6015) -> -0.03 mag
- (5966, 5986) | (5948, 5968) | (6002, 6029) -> -0.01 mag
